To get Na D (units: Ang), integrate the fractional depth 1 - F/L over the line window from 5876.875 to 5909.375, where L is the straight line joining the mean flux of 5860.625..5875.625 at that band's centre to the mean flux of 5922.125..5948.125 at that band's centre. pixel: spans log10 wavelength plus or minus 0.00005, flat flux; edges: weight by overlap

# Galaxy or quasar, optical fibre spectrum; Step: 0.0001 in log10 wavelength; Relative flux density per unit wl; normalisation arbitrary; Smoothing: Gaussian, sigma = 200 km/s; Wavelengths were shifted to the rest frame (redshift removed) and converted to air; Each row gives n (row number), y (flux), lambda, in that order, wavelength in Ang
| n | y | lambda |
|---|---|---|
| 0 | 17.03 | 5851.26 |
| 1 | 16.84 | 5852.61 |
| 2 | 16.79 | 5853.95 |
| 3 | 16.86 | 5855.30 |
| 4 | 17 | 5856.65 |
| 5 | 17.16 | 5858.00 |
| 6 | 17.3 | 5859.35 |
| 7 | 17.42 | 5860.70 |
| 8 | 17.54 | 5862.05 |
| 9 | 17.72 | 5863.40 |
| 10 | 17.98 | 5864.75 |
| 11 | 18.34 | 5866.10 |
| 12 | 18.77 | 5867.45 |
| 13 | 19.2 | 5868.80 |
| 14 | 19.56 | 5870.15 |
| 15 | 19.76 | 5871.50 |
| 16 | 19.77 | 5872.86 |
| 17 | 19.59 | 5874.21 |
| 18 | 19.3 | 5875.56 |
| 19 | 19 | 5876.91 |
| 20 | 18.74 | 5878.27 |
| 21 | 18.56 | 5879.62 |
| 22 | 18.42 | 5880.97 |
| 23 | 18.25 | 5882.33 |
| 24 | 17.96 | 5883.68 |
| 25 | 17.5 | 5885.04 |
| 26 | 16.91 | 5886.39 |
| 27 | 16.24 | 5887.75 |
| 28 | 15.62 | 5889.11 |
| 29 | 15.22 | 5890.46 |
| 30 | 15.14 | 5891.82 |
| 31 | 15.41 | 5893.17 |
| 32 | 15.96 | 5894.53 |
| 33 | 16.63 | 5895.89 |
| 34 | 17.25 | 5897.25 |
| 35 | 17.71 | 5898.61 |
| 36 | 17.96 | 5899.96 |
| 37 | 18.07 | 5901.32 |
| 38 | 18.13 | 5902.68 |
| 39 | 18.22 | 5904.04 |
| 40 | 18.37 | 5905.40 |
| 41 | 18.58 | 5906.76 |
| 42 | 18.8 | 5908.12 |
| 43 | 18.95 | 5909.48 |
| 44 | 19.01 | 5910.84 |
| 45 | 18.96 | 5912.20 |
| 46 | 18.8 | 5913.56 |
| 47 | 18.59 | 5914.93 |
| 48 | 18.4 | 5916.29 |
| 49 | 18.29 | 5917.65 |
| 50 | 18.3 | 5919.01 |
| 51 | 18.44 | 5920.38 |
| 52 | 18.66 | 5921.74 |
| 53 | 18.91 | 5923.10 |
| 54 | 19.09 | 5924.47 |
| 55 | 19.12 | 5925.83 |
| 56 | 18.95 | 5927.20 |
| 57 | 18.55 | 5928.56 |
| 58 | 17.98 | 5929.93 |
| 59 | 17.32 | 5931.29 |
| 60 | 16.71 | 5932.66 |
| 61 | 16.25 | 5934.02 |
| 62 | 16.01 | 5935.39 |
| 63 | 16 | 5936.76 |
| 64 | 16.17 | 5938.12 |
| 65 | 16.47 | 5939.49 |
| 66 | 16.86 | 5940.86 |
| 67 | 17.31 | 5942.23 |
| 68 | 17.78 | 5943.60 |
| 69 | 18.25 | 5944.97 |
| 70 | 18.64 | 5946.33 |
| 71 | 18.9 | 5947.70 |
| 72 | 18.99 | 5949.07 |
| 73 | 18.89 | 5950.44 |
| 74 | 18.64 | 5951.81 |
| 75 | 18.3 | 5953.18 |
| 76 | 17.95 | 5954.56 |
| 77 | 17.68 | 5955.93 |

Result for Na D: 1.6 Ang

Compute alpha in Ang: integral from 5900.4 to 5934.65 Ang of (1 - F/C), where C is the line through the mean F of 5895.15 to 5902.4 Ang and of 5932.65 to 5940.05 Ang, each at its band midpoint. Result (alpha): -3.02 Ang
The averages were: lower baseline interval 17.5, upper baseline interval 16.2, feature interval 18.4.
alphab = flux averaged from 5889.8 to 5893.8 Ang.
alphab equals 15.3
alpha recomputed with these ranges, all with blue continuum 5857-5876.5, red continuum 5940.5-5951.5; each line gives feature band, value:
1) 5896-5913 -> 0.1 Ang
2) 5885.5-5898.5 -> 1.6 Ang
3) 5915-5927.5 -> -0.2 Ang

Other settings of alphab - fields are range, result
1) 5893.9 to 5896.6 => 16.3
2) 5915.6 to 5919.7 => 18.3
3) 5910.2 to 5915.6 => 18.8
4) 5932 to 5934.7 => 16.5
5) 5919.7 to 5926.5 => 18.9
